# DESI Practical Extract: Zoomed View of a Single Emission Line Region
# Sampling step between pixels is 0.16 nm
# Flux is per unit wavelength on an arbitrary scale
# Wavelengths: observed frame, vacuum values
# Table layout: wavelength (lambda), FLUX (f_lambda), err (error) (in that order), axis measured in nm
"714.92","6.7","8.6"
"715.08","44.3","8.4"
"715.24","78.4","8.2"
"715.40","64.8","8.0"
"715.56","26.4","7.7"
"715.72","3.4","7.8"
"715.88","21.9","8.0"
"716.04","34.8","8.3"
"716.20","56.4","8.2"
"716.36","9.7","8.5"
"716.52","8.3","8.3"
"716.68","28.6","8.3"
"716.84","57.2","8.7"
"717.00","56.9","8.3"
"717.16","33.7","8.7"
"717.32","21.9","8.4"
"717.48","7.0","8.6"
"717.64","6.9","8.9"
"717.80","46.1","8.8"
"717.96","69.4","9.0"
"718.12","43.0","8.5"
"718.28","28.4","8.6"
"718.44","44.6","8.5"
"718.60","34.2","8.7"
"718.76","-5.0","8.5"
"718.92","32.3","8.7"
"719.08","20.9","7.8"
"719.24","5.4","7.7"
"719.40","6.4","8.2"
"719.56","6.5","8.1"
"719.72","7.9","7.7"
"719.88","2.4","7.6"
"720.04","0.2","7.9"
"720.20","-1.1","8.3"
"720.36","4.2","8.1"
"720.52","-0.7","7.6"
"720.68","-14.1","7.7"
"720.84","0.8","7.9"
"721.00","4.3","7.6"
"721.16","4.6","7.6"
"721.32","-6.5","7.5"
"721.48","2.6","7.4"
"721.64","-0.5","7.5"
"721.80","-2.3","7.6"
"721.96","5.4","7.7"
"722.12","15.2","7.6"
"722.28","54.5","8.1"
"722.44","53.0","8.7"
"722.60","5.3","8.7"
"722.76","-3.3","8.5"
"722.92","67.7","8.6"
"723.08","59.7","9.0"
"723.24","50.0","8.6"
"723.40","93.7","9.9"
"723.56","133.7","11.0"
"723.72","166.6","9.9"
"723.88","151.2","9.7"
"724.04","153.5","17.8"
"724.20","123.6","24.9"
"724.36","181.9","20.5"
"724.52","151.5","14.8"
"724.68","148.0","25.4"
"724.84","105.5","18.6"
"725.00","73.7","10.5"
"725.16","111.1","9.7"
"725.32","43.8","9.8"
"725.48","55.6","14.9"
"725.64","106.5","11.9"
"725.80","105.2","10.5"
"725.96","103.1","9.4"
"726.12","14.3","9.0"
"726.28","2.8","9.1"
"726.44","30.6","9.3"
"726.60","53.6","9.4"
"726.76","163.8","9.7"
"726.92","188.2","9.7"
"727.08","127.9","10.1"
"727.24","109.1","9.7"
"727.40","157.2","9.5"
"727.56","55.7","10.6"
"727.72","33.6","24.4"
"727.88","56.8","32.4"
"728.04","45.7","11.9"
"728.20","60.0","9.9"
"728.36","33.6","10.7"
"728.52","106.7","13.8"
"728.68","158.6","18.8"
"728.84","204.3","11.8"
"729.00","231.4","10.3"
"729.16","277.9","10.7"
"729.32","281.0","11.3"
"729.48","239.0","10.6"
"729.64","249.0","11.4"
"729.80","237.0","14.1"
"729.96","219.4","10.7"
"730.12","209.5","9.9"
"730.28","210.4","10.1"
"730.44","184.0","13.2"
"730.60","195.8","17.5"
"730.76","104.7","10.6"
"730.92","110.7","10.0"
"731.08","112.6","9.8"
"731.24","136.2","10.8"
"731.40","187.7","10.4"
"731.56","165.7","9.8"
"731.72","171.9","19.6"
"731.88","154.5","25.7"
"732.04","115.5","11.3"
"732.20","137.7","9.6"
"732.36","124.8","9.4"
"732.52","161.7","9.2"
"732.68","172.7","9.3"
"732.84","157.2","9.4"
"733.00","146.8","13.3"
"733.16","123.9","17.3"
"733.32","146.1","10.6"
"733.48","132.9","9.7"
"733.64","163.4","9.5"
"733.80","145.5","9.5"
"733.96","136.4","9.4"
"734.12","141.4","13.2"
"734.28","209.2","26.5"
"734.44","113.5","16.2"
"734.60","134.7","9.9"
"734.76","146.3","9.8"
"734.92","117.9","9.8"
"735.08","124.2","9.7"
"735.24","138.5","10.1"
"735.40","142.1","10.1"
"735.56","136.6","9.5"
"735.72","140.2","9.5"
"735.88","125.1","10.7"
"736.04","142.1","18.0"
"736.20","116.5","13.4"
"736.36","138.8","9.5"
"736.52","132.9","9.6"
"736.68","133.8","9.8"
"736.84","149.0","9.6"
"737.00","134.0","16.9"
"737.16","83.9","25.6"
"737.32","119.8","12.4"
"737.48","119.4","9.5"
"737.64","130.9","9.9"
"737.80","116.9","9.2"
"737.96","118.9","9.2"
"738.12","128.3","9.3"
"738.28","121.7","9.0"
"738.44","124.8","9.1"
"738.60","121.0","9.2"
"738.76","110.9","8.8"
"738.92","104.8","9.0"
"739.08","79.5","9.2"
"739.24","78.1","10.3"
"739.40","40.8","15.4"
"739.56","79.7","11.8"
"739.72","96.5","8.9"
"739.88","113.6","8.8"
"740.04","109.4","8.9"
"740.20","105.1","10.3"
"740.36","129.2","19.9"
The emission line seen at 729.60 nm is Ly-alpha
